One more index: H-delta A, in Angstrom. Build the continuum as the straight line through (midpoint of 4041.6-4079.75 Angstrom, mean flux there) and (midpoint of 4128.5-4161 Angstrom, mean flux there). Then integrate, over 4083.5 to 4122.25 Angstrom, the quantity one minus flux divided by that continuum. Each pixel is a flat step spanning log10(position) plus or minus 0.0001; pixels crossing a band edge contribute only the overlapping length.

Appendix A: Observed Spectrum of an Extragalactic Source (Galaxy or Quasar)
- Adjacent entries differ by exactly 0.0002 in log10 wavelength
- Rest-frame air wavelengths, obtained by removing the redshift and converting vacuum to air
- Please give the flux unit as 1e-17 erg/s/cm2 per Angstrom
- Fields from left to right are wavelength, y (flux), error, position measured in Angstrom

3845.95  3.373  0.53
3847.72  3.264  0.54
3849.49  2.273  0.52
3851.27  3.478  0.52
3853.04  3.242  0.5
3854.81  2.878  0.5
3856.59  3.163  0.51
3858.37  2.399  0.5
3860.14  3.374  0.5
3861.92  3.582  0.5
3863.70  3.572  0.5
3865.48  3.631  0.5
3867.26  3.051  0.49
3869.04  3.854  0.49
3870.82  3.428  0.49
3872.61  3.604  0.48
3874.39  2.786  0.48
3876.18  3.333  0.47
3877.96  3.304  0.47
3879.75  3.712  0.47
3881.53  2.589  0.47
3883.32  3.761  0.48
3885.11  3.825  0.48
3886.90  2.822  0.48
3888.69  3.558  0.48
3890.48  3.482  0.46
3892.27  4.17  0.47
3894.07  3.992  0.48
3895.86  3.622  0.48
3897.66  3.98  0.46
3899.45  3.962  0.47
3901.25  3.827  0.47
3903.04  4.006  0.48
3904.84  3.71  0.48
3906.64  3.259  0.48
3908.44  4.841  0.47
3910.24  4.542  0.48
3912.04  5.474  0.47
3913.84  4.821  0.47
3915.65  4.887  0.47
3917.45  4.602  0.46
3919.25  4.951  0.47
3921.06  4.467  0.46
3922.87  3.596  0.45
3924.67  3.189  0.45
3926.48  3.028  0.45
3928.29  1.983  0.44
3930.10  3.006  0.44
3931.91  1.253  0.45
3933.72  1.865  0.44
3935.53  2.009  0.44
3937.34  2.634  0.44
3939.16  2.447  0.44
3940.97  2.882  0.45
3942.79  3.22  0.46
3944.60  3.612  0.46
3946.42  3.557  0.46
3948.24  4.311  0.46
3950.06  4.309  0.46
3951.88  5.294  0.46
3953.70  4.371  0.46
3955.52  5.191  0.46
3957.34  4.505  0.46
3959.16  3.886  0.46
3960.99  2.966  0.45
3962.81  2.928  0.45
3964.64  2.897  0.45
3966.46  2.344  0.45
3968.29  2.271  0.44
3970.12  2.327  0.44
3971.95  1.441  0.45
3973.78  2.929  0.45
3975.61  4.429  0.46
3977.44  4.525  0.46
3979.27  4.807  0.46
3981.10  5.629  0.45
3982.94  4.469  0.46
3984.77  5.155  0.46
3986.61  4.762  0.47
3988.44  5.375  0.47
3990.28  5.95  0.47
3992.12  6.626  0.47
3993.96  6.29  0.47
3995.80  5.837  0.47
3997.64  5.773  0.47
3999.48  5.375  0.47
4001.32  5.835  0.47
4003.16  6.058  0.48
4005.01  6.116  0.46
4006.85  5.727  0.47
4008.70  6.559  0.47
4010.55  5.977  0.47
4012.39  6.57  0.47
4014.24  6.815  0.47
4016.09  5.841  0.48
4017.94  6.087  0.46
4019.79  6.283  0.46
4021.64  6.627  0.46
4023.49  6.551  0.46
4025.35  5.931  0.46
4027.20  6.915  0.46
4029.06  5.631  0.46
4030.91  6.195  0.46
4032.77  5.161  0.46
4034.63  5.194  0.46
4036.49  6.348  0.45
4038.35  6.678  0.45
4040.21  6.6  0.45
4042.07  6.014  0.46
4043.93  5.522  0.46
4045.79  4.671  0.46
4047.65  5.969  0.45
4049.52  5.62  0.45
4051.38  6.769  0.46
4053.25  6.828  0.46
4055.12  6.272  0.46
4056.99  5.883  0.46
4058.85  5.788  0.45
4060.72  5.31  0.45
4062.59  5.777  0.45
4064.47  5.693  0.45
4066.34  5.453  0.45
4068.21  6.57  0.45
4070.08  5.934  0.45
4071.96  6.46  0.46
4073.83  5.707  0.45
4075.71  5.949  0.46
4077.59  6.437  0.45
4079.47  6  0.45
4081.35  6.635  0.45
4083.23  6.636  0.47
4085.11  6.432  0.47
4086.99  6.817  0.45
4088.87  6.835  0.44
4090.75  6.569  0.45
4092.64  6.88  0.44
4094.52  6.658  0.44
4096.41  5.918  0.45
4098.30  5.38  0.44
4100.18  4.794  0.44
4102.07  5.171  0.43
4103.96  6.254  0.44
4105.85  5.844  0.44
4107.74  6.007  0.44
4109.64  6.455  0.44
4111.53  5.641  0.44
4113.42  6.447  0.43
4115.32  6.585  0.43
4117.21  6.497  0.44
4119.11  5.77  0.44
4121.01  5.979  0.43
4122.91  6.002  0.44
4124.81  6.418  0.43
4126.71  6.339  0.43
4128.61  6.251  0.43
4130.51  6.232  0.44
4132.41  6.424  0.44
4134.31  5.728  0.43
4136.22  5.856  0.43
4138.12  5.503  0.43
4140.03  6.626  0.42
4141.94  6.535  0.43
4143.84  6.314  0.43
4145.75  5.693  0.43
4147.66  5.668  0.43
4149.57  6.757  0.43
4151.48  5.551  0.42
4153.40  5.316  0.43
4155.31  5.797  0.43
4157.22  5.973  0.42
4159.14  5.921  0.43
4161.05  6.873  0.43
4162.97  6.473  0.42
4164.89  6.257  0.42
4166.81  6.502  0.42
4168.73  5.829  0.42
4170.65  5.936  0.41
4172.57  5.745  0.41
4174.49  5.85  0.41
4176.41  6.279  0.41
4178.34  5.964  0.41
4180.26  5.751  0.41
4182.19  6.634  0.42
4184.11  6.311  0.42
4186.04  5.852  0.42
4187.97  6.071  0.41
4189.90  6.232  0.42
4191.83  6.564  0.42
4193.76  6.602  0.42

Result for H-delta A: -1.12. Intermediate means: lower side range 5.93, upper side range 6.03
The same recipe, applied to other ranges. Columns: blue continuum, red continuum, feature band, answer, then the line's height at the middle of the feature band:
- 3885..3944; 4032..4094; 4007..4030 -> -4.1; 5.35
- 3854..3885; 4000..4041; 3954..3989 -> 9.5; 5.23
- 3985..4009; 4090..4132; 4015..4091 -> -1.9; 5.96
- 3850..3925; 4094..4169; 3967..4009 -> -1.9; 4.68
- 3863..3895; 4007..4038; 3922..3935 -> 5.5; 4.4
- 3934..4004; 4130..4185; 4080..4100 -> -3.7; 5.4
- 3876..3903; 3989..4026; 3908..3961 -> 9.5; 4.58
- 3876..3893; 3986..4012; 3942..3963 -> 3.7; 4.91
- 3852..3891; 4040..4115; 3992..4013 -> -4.0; 5.06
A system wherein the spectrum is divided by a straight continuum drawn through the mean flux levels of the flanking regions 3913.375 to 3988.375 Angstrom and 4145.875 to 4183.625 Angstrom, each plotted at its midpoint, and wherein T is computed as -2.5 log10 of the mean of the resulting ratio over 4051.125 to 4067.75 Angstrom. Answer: -0.22 mag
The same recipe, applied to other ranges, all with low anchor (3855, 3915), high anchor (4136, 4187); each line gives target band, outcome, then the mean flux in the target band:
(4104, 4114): -0.09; 6.08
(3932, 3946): 0.50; 2.62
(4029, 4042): -0.20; 6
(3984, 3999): -0.24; 5.72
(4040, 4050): -0.13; 5.68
